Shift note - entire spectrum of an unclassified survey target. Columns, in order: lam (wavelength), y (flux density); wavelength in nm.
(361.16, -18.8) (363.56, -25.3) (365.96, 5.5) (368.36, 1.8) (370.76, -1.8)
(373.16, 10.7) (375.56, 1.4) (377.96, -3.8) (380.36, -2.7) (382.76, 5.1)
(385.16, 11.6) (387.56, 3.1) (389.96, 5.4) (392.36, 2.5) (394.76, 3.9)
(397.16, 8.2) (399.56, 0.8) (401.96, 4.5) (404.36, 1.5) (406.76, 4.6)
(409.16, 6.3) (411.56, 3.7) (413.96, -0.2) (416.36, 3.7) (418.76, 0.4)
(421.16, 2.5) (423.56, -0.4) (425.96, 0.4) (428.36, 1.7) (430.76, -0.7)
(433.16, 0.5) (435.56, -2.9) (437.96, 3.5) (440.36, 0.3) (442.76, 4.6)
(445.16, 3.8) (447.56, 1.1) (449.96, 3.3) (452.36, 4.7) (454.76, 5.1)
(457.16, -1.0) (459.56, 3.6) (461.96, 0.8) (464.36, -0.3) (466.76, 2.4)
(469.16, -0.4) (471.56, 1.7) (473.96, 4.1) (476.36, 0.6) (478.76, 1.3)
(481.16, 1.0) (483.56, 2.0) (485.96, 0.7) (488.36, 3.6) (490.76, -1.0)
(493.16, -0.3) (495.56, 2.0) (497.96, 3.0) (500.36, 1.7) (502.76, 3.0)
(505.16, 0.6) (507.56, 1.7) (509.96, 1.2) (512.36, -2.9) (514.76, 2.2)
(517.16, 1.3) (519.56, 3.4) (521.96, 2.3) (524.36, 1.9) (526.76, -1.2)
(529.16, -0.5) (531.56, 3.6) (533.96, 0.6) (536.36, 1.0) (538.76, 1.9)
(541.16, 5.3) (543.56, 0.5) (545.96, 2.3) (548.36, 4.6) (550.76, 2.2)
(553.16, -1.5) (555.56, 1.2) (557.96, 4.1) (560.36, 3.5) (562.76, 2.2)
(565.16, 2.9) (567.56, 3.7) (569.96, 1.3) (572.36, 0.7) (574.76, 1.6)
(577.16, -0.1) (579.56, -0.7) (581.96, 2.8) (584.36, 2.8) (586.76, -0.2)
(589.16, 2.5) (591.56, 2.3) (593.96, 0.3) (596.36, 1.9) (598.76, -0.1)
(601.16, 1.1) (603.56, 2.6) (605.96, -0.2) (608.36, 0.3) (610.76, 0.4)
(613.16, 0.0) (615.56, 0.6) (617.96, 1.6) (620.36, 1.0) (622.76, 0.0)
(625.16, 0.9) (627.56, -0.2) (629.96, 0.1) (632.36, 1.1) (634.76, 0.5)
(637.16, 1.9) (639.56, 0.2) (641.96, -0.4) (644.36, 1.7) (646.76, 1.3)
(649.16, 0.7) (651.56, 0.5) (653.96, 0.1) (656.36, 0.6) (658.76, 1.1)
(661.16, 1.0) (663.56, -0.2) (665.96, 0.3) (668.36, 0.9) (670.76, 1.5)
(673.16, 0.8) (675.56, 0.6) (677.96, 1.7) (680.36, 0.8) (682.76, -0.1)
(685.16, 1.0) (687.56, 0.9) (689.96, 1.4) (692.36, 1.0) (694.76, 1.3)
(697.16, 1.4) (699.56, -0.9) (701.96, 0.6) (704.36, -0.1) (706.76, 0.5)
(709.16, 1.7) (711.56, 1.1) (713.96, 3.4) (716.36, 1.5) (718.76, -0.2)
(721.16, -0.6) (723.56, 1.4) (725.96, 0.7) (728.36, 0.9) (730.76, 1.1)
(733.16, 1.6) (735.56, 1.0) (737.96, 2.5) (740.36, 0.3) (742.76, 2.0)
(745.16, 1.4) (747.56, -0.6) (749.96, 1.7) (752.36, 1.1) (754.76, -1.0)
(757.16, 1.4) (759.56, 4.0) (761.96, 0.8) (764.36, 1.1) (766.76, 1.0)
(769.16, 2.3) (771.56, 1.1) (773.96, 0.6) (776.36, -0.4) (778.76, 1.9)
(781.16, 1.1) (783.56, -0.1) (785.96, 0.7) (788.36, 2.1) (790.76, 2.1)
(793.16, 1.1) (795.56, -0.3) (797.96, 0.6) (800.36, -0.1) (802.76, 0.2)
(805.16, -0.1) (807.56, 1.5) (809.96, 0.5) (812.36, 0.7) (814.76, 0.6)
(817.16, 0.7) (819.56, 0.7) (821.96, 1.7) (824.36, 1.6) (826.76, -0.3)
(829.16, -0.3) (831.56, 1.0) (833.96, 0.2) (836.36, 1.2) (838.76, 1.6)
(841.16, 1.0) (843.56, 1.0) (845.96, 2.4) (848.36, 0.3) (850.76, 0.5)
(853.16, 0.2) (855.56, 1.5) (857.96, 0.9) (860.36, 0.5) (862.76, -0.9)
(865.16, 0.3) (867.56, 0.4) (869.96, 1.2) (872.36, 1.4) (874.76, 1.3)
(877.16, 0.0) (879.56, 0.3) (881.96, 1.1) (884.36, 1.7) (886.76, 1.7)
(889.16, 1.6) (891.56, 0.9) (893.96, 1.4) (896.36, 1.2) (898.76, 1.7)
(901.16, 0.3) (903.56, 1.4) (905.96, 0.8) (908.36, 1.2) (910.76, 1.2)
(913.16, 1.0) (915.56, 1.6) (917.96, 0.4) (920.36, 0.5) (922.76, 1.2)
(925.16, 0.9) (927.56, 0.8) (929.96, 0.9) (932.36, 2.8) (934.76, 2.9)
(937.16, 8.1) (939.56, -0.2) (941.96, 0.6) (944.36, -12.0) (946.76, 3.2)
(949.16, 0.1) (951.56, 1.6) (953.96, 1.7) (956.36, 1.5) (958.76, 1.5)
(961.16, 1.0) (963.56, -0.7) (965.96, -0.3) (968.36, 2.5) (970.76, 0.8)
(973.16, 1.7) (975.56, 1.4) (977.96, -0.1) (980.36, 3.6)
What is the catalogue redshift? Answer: 0.427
